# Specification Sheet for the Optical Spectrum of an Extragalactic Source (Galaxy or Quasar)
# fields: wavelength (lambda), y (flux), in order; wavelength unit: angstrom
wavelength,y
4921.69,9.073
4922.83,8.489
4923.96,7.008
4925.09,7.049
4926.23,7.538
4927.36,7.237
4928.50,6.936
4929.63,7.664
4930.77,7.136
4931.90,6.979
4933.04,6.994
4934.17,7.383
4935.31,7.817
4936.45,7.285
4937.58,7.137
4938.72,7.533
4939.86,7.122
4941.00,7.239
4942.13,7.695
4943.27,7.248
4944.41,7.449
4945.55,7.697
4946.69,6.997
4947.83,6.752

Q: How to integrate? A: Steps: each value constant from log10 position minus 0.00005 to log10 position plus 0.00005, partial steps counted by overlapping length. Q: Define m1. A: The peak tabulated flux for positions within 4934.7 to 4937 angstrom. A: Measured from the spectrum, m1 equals 7.817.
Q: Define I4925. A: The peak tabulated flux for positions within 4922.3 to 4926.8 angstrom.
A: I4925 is 8.489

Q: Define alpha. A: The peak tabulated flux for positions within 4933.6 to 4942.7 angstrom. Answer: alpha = 7.817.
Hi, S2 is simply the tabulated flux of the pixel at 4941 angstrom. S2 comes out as 7.239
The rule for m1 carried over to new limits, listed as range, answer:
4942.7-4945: 7.449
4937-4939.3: 7.533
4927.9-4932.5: 7.664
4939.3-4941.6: 7.239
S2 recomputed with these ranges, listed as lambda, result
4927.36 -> 7.237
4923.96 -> 7.008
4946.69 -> 6.997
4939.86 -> 7.122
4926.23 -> 7.538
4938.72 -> 7.533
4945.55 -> 7.697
